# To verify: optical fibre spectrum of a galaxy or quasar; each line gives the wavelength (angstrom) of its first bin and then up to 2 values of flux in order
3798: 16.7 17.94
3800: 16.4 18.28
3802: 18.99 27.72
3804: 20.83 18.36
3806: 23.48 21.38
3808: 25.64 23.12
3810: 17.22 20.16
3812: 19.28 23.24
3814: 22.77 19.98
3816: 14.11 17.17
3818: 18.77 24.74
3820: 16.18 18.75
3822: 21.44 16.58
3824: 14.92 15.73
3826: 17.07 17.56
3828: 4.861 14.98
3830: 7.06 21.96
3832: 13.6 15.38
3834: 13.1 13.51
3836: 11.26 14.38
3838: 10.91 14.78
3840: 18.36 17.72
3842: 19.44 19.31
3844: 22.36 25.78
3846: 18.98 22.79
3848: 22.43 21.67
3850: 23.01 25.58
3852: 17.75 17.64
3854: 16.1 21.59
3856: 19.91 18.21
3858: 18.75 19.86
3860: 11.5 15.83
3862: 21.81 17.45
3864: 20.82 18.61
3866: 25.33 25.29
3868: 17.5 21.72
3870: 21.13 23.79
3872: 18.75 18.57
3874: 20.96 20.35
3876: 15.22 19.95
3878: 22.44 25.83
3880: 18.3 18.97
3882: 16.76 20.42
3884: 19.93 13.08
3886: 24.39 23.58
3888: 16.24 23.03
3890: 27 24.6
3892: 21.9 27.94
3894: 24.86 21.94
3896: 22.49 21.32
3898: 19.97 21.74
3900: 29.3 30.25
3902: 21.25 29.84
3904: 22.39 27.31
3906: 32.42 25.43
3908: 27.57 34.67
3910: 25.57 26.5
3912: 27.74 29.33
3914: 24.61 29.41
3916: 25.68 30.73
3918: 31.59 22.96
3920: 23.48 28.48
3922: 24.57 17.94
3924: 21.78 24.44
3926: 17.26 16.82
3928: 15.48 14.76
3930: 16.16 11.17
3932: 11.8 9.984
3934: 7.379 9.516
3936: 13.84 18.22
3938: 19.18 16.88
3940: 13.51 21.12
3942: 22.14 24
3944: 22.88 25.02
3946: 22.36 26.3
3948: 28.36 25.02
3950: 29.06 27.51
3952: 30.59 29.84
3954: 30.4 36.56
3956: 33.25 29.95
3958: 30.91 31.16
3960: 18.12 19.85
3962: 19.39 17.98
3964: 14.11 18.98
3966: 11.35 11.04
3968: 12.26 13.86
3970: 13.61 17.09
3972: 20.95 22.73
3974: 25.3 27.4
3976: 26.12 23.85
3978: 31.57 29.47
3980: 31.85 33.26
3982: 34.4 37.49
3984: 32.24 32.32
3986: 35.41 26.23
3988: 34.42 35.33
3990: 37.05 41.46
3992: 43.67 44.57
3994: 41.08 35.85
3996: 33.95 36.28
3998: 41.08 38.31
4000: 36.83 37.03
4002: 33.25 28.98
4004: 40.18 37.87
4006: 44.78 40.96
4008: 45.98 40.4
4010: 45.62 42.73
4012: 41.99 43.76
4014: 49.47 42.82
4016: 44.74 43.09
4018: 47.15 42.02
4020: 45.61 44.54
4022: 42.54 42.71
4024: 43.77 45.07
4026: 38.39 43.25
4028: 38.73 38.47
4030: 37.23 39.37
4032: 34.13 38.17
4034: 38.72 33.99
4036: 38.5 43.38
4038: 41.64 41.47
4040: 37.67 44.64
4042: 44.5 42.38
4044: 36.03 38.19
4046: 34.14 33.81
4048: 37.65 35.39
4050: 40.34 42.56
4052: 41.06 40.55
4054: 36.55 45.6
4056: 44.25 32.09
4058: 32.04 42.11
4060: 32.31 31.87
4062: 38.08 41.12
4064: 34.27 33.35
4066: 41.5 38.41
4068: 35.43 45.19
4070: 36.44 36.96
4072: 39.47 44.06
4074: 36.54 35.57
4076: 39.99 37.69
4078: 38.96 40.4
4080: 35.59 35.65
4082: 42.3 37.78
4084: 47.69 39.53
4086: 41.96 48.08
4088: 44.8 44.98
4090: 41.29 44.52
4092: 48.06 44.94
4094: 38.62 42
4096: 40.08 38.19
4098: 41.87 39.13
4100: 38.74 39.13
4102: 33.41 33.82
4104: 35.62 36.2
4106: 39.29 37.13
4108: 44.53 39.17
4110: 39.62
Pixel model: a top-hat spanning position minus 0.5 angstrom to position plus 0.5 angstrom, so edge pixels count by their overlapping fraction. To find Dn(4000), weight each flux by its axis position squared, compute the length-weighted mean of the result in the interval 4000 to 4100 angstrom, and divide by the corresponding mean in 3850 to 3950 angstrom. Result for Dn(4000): 2.0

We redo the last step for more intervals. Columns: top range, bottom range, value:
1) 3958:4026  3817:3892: 1.91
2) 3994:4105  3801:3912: 2.15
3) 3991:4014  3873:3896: 2.00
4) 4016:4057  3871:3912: 1.88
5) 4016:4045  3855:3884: 2.24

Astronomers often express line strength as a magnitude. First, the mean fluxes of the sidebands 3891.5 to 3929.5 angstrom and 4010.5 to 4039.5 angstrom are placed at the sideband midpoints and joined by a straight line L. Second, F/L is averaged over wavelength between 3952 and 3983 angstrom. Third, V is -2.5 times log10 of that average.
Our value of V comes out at 0.34 mag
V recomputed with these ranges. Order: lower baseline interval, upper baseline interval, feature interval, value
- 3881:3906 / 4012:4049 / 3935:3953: 0.302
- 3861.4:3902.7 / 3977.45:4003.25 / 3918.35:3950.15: 0.412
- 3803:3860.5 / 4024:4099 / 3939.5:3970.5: 0.279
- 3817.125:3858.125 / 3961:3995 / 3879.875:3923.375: -0.116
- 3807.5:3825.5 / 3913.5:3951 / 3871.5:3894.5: -0.043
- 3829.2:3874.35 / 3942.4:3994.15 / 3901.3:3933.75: 0.000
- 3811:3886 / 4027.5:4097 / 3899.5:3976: 0.190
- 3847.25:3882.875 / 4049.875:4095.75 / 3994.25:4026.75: -0.211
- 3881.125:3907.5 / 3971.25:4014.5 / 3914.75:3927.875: 0.120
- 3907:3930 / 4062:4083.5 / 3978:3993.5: -0.152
